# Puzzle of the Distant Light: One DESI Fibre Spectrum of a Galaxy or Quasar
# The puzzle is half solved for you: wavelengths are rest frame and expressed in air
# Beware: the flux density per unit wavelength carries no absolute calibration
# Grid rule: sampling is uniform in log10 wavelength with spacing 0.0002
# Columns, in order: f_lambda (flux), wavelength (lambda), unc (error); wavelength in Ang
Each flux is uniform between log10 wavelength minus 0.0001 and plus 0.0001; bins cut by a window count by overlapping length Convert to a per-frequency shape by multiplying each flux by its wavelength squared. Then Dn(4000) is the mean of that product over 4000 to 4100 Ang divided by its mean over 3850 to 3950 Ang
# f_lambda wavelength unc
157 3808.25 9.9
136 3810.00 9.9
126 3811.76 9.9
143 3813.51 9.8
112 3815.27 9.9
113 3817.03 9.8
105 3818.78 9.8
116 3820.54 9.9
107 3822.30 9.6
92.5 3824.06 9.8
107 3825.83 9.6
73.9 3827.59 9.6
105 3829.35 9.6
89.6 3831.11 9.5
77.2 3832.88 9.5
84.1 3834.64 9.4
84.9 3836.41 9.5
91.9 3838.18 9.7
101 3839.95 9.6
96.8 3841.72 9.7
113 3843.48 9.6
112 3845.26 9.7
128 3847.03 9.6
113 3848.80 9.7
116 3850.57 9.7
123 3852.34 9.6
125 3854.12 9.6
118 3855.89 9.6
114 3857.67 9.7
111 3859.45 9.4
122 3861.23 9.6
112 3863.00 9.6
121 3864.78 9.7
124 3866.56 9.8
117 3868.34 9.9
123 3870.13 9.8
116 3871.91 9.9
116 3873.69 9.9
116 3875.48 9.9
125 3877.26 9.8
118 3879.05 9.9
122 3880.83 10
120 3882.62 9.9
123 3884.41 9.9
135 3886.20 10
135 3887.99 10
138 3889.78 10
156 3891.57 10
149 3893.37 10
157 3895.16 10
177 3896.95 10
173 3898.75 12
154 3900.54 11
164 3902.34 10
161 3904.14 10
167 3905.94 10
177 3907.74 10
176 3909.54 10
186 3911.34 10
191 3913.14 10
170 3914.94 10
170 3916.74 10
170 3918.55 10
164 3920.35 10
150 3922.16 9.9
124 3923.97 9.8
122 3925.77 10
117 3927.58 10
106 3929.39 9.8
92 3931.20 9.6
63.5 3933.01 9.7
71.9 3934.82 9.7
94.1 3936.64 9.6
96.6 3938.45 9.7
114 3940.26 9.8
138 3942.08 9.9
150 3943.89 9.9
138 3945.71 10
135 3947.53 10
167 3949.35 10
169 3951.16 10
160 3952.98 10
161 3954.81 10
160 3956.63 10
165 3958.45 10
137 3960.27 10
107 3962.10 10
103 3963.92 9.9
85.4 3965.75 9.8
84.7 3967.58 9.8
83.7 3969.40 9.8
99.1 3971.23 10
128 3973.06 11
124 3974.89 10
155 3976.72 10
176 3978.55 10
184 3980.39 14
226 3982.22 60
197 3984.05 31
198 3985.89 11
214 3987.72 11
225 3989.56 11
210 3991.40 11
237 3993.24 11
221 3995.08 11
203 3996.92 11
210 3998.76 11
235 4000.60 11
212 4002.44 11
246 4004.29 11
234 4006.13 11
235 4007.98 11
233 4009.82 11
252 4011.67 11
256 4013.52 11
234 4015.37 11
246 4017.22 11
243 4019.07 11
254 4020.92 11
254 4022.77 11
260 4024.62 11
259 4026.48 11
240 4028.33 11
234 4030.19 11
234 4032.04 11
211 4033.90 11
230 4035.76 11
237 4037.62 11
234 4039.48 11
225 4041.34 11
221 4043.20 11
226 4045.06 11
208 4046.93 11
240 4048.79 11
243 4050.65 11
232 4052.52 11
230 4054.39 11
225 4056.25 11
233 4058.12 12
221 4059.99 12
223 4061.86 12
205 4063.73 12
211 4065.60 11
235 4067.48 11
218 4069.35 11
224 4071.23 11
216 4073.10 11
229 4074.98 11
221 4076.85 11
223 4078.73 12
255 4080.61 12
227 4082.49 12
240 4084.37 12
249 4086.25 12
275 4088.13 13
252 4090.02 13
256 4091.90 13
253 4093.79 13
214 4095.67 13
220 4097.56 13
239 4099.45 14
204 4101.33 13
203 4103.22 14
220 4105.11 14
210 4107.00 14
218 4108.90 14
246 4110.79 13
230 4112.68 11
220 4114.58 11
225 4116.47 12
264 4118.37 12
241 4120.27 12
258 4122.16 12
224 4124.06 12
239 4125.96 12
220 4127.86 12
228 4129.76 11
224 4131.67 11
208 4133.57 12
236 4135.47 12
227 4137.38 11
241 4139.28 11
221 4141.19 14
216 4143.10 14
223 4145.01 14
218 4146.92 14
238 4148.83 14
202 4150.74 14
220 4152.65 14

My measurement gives 1.9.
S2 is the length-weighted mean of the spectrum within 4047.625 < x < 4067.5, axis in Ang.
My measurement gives 227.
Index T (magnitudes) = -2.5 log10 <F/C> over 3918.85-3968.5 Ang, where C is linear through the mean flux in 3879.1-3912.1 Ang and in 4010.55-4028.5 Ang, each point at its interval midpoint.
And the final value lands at 0.450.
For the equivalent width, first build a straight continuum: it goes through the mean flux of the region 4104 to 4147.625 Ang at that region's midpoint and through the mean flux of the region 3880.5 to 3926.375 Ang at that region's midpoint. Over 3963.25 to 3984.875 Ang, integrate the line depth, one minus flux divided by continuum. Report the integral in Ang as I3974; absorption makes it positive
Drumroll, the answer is 5.07 Ang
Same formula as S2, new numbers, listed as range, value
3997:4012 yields 230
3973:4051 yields 223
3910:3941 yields 130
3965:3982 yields 129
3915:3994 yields 144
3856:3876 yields 117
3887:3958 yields 145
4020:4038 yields 241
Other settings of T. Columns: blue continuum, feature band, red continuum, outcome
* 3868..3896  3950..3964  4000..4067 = 0.21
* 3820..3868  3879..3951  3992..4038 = 0.12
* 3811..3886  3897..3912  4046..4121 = -0.21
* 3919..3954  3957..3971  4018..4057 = 0.36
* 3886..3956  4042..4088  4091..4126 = -0.09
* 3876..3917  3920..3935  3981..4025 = 0.48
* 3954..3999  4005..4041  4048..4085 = -0.22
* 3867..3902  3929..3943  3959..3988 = 0.40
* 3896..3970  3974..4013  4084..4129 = -0.22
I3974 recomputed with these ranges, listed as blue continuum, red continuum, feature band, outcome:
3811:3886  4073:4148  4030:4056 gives -3.71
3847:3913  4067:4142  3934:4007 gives 6.16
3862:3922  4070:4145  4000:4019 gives -4.55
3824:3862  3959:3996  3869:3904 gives -4.32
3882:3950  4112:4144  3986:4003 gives -4.19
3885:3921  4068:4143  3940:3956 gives 2.58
